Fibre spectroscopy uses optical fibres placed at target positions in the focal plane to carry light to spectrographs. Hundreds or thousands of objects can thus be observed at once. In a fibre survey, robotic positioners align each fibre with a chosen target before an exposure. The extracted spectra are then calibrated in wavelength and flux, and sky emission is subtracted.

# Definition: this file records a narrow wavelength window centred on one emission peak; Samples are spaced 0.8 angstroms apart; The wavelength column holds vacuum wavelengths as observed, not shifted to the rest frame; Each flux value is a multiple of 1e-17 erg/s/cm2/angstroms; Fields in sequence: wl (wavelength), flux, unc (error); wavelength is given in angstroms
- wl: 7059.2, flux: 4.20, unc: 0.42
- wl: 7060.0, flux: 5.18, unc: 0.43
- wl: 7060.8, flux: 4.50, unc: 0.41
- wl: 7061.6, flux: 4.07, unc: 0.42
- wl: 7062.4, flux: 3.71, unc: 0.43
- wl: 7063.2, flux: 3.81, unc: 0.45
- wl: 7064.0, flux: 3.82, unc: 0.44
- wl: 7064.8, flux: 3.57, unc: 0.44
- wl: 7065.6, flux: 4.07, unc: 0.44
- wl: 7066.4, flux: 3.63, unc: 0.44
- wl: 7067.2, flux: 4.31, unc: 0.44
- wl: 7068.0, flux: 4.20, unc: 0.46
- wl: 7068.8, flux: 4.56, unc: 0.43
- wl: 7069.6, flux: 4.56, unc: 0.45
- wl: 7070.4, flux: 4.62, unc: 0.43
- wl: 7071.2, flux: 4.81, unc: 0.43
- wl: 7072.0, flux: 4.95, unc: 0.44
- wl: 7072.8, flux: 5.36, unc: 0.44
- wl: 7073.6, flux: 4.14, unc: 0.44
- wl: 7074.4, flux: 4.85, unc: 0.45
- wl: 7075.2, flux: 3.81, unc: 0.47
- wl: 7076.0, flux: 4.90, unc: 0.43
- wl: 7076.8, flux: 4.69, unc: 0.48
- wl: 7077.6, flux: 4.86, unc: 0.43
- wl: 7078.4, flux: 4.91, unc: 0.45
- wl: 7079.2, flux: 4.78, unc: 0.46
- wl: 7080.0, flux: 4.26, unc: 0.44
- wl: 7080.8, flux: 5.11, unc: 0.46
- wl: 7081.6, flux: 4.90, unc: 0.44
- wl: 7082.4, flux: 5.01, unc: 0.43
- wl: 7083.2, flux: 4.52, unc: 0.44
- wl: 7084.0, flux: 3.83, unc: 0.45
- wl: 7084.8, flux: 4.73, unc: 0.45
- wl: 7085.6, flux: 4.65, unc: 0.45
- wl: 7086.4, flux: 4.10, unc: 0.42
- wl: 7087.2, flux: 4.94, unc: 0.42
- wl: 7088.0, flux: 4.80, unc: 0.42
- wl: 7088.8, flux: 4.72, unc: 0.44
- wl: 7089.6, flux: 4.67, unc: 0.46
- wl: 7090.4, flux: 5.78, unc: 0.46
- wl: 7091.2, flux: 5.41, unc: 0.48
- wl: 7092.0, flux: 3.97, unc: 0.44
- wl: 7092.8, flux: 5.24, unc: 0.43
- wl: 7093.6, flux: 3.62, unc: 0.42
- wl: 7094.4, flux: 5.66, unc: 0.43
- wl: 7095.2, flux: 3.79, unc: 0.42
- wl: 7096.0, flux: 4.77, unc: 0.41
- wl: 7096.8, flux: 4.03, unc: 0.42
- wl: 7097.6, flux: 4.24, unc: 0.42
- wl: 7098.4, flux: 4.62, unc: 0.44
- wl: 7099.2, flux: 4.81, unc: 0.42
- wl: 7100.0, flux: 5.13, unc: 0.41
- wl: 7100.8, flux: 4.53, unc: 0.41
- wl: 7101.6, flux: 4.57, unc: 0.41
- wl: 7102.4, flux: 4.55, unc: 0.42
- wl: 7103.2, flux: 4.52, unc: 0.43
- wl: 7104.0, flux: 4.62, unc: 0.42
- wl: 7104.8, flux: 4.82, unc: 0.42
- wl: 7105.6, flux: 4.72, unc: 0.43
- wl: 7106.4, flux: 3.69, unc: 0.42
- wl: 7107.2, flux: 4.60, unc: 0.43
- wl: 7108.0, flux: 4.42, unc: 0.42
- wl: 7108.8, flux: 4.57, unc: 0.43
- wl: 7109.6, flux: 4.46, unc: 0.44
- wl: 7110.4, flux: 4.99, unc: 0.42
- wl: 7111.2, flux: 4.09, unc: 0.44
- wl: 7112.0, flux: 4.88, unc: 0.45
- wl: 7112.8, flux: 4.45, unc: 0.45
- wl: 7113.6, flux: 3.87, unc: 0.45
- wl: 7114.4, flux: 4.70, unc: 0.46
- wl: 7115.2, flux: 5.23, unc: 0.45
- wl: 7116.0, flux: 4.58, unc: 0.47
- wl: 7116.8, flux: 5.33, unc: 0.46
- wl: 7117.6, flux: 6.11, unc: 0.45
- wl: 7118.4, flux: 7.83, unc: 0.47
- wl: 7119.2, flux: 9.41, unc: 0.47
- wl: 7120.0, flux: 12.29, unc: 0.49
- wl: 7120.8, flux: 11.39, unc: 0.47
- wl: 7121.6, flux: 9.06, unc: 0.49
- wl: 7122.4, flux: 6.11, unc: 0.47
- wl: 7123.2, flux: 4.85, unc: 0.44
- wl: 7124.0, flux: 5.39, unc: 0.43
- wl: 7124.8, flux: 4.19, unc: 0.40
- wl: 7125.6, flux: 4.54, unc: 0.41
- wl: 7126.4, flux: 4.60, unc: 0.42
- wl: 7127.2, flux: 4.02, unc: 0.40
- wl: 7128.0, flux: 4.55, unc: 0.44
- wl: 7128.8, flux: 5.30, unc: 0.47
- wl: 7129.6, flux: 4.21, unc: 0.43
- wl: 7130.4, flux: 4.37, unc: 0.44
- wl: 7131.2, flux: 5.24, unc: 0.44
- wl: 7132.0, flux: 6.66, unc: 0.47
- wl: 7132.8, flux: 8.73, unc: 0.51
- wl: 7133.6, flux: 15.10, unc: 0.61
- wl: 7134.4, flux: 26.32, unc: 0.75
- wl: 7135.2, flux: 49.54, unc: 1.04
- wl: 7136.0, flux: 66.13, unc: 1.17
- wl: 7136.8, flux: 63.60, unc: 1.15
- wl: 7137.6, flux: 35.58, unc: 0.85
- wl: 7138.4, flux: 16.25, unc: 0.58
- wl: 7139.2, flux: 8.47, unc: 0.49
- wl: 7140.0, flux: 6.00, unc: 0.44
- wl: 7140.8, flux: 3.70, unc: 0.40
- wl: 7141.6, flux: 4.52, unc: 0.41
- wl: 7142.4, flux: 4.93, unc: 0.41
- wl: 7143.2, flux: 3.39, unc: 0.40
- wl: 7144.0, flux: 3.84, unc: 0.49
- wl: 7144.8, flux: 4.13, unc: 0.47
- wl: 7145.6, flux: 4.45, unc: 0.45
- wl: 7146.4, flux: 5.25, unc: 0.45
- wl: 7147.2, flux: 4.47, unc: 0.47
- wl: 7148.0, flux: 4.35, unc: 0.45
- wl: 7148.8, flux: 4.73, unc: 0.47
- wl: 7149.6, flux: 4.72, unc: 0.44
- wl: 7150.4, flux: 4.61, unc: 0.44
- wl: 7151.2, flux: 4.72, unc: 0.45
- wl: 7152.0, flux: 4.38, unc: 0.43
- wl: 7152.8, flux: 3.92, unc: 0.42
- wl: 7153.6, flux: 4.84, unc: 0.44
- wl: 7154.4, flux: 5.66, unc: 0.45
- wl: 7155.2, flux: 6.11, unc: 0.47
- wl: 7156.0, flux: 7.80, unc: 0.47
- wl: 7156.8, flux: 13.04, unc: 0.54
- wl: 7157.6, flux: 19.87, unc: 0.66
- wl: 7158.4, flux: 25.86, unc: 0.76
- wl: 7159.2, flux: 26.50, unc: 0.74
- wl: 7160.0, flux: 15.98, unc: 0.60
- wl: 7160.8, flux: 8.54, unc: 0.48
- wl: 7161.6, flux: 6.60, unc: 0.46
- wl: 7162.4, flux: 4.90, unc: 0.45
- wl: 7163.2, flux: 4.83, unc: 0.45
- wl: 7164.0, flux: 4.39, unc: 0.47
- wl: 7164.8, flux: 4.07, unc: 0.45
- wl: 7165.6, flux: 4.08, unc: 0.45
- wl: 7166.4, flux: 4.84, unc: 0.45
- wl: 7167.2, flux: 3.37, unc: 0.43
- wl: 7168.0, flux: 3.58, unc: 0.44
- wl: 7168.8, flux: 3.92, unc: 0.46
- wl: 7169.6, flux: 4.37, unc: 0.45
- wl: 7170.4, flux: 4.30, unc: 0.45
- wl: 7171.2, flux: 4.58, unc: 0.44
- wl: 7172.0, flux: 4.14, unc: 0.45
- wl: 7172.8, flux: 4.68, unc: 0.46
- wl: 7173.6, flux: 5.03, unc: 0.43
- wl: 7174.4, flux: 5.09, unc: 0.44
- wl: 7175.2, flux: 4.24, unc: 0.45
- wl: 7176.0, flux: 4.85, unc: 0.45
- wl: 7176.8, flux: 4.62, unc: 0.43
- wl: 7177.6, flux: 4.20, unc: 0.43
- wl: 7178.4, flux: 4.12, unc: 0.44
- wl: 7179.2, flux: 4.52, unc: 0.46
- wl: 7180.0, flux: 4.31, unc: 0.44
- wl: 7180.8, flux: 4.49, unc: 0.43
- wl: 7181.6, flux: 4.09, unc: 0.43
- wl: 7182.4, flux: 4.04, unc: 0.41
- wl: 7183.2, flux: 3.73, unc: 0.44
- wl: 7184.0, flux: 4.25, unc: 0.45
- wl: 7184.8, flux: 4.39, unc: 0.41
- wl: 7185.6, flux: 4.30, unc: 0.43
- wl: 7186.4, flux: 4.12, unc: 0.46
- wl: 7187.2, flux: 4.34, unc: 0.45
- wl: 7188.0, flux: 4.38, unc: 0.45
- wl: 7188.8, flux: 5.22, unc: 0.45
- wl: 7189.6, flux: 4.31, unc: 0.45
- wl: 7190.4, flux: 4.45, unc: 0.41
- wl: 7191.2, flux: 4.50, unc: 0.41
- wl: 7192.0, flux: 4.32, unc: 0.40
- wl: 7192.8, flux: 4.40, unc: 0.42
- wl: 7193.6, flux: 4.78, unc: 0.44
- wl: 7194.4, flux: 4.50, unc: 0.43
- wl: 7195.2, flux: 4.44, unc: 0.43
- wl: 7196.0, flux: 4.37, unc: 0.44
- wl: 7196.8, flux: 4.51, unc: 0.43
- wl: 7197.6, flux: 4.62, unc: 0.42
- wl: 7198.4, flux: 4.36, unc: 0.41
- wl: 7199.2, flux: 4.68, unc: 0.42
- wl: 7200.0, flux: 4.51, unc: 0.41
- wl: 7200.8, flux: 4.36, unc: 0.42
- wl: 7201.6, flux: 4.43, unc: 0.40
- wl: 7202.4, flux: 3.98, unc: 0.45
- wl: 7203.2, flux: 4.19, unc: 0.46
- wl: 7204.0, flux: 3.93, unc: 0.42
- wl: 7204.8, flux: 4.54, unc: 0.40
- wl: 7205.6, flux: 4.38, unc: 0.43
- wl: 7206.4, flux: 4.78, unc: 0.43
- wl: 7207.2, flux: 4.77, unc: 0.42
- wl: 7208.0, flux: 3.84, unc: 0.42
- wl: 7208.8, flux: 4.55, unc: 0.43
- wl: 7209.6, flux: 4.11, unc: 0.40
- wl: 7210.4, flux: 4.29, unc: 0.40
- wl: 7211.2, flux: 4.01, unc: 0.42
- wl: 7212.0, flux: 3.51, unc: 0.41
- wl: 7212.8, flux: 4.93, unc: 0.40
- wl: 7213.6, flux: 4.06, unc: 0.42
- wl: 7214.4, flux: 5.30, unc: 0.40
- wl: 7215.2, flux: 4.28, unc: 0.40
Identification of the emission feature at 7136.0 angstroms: Halpha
